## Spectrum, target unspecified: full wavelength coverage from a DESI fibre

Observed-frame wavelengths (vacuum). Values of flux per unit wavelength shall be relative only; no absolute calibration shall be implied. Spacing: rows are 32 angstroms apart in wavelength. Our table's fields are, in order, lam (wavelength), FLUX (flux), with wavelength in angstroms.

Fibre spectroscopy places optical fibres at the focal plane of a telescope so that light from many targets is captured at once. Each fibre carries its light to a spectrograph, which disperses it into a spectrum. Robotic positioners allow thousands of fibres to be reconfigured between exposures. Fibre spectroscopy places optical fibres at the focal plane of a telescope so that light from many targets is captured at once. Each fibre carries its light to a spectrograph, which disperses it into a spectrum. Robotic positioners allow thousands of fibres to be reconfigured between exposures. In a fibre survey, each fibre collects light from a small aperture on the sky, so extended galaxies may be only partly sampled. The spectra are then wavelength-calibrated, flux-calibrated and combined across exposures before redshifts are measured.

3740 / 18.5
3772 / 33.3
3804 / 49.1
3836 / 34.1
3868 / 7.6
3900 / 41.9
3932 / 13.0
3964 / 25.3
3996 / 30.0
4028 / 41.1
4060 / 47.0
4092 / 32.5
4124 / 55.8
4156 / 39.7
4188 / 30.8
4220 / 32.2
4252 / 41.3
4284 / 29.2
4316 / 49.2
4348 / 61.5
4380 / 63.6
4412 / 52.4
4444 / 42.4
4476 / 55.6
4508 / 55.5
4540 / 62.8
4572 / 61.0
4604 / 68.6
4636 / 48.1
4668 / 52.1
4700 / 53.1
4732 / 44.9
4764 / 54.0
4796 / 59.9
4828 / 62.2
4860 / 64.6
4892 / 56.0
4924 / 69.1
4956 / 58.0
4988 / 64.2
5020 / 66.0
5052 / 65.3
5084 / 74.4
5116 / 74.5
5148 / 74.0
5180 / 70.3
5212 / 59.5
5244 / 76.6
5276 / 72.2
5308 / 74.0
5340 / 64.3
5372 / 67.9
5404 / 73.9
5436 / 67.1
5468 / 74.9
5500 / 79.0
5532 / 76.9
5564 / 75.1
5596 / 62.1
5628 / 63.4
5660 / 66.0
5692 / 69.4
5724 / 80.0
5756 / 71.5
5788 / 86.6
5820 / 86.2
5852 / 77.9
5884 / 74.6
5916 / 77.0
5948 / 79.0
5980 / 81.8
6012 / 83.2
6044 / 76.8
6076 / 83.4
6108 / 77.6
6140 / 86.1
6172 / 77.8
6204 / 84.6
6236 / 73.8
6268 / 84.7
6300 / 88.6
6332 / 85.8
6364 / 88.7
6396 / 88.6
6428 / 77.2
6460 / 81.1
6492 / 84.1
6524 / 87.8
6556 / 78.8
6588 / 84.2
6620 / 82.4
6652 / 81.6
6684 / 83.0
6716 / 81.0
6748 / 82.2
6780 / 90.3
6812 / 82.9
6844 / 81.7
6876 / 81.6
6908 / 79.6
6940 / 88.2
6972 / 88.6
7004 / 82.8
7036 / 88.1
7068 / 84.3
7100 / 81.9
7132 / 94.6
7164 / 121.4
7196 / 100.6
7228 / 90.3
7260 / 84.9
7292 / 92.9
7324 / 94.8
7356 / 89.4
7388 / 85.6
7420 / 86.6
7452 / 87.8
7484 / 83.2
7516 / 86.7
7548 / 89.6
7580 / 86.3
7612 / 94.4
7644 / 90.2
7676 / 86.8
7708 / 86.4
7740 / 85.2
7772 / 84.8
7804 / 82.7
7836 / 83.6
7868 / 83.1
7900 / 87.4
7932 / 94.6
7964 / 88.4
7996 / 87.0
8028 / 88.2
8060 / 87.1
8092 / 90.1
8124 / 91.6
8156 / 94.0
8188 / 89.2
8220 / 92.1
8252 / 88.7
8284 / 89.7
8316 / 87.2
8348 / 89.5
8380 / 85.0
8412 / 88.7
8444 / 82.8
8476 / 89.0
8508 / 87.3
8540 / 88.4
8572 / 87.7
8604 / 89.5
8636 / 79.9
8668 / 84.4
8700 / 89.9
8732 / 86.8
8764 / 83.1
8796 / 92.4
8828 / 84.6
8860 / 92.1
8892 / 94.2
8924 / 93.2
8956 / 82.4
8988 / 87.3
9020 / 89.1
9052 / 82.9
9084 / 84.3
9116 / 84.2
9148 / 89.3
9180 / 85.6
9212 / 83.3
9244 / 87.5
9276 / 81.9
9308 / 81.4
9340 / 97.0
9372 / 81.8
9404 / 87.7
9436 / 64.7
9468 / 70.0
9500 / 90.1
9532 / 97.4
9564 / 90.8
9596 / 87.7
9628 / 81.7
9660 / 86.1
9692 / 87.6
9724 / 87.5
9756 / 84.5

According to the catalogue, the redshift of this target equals 0.091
